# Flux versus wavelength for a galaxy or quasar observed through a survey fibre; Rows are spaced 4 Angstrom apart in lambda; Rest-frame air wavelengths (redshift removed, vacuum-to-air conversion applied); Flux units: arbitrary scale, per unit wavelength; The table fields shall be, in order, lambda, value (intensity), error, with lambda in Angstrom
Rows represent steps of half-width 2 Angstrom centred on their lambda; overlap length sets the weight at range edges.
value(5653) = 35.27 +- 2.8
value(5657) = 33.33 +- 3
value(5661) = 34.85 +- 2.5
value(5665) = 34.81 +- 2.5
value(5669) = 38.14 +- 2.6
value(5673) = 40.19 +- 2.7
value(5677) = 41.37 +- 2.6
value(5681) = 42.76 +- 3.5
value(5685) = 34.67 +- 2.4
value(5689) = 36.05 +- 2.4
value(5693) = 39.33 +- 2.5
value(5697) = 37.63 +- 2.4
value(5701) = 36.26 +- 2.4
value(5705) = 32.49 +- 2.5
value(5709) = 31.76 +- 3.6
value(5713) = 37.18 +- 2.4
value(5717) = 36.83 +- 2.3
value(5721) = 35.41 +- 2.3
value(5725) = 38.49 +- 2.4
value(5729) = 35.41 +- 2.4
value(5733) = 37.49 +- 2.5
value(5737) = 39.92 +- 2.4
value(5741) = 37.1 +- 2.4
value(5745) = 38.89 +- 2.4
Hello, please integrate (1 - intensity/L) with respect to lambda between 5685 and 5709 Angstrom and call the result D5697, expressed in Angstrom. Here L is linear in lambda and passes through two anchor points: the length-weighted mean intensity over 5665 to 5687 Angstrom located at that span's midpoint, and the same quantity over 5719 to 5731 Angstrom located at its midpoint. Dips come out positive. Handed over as 1.3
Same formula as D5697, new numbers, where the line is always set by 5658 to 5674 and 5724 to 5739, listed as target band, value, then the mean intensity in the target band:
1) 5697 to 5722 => 1.5 Angstrom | 35.2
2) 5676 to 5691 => -0.7 Angstrom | 38.5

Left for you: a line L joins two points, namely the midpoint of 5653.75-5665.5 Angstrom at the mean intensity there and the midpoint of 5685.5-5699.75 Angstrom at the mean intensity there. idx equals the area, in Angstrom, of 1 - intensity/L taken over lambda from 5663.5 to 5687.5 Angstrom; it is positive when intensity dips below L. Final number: -2.0 Angstrom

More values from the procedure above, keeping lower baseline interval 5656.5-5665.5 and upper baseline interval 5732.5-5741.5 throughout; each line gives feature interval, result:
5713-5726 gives 0.2 Angstrom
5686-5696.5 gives -0.4 Angstrom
